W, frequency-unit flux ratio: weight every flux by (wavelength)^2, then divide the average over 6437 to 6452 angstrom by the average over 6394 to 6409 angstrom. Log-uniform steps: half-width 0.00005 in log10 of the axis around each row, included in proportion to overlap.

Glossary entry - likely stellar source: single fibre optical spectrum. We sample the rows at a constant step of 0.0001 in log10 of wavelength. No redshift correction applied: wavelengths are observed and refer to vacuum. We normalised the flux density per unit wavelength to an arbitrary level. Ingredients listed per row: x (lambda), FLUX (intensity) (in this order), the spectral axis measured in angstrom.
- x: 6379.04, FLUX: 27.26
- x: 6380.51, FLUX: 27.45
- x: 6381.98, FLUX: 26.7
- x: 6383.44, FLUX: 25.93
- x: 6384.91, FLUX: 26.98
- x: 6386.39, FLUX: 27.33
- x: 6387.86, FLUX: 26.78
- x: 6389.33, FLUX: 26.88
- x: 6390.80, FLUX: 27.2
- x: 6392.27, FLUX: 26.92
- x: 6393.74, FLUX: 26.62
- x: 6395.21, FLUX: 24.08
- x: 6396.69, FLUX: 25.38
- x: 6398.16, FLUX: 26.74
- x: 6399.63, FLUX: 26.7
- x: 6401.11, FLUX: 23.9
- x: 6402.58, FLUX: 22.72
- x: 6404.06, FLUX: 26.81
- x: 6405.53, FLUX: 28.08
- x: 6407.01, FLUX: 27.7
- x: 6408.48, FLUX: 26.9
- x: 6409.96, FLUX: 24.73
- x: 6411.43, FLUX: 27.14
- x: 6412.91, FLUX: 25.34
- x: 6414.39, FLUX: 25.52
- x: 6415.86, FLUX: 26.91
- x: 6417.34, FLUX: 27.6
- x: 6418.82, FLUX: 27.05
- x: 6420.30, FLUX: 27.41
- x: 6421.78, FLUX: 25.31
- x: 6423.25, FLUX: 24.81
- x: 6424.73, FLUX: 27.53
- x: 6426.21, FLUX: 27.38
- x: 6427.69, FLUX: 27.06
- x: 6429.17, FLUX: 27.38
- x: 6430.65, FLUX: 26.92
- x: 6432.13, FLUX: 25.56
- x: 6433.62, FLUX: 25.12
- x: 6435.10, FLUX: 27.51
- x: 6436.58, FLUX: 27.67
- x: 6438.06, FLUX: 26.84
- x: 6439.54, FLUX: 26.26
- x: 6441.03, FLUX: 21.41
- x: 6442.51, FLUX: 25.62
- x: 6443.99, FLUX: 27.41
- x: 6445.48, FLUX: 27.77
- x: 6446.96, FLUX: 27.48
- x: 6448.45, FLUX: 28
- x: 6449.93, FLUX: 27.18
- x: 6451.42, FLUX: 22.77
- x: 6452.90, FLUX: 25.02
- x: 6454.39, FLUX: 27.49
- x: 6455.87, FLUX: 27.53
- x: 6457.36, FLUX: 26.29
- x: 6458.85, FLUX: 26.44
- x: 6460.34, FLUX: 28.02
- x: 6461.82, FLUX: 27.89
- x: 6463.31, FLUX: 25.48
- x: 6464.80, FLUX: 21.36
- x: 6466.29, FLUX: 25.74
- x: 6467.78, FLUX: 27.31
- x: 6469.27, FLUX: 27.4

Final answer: 1.02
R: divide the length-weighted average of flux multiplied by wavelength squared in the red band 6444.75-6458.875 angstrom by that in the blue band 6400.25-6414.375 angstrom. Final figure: 1.0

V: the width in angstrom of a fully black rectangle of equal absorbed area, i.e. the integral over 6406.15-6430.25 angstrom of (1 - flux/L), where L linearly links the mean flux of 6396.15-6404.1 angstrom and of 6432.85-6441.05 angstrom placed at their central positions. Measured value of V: -0.9 angstrom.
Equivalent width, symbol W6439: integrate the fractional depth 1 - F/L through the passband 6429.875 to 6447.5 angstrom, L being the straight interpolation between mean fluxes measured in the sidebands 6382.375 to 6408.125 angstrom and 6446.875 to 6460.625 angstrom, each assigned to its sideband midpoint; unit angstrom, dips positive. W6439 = 0.1 angstrom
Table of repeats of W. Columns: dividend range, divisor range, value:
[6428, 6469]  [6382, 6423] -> 1.01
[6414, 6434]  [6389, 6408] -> 1.03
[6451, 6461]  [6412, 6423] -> 1.01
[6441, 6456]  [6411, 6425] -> 1.01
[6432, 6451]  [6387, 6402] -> 1.03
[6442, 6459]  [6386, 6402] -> 1.03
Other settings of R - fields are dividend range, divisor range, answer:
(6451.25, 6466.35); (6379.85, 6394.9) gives 0.99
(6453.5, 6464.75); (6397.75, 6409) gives 1.04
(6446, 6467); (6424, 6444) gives 1.00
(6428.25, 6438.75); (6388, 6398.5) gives 1.03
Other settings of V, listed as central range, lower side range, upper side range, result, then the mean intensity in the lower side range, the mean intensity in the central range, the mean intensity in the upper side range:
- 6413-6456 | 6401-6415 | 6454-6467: -0.56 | 26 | 26.4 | 26.2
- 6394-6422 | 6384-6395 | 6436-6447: 0.49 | 26.8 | 26.1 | 26.2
